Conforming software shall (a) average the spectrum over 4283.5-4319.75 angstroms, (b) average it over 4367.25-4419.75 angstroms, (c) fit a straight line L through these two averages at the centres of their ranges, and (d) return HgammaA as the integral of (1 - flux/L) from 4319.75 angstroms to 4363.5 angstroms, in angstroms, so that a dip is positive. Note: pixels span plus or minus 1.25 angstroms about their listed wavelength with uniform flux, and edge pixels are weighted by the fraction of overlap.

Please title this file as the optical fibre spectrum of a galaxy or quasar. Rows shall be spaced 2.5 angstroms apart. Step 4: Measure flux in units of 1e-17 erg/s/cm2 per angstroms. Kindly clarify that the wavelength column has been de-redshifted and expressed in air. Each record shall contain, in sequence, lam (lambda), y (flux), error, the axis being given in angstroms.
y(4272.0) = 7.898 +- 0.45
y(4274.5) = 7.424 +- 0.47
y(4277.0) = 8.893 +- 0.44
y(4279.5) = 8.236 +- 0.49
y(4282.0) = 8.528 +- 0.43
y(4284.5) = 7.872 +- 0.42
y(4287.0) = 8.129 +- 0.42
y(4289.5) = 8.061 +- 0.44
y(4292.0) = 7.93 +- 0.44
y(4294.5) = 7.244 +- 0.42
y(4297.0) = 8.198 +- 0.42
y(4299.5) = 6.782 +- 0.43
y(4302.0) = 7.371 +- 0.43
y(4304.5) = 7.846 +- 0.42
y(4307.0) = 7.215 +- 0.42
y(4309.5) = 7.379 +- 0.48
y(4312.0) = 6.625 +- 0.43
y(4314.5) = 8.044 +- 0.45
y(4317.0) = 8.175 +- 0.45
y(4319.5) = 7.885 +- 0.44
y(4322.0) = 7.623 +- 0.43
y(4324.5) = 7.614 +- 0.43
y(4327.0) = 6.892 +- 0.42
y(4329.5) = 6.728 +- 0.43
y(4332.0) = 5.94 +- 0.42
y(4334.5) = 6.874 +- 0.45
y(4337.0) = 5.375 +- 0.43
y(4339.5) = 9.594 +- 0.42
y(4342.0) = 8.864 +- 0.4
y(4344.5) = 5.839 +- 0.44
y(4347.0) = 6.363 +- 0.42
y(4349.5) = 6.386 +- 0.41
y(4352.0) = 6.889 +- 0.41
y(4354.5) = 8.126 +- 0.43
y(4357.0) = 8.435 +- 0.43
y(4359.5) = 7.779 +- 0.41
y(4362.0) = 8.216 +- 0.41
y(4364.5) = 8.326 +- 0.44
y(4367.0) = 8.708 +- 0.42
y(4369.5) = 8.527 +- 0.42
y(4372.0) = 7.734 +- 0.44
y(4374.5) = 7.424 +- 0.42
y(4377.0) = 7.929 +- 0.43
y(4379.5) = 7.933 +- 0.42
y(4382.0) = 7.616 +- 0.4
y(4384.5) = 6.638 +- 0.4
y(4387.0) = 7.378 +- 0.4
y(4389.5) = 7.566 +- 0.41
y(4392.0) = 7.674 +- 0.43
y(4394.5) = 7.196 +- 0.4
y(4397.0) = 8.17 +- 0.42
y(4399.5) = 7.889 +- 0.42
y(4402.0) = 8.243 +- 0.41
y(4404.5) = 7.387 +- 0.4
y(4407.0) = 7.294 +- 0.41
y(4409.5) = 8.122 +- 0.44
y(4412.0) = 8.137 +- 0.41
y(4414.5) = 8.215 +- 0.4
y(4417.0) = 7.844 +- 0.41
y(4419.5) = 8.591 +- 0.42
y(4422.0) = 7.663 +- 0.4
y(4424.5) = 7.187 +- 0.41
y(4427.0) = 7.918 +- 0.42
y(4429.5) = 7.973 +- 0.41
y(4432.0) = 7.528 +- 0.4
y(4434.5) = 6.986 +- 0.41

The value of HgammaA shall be 2.4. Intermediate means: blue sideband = 7.64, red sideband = 7.79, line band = 7.29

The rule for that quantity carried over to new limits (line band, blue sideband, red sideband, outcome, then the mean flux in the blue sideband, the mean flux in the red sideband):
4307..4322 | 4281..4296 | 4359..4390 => 0.6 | 7.96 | 7.84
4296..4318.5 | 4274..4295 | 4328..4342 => 0.3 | 8.09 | 7.08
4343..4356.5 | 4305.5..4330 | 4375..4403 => 1.2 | 7.44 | 7.65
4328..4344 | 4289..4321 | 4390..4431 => 1.0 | 7.59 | 7.84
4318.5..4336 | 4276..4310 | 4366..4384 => 1.8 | 7.84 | 7.92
